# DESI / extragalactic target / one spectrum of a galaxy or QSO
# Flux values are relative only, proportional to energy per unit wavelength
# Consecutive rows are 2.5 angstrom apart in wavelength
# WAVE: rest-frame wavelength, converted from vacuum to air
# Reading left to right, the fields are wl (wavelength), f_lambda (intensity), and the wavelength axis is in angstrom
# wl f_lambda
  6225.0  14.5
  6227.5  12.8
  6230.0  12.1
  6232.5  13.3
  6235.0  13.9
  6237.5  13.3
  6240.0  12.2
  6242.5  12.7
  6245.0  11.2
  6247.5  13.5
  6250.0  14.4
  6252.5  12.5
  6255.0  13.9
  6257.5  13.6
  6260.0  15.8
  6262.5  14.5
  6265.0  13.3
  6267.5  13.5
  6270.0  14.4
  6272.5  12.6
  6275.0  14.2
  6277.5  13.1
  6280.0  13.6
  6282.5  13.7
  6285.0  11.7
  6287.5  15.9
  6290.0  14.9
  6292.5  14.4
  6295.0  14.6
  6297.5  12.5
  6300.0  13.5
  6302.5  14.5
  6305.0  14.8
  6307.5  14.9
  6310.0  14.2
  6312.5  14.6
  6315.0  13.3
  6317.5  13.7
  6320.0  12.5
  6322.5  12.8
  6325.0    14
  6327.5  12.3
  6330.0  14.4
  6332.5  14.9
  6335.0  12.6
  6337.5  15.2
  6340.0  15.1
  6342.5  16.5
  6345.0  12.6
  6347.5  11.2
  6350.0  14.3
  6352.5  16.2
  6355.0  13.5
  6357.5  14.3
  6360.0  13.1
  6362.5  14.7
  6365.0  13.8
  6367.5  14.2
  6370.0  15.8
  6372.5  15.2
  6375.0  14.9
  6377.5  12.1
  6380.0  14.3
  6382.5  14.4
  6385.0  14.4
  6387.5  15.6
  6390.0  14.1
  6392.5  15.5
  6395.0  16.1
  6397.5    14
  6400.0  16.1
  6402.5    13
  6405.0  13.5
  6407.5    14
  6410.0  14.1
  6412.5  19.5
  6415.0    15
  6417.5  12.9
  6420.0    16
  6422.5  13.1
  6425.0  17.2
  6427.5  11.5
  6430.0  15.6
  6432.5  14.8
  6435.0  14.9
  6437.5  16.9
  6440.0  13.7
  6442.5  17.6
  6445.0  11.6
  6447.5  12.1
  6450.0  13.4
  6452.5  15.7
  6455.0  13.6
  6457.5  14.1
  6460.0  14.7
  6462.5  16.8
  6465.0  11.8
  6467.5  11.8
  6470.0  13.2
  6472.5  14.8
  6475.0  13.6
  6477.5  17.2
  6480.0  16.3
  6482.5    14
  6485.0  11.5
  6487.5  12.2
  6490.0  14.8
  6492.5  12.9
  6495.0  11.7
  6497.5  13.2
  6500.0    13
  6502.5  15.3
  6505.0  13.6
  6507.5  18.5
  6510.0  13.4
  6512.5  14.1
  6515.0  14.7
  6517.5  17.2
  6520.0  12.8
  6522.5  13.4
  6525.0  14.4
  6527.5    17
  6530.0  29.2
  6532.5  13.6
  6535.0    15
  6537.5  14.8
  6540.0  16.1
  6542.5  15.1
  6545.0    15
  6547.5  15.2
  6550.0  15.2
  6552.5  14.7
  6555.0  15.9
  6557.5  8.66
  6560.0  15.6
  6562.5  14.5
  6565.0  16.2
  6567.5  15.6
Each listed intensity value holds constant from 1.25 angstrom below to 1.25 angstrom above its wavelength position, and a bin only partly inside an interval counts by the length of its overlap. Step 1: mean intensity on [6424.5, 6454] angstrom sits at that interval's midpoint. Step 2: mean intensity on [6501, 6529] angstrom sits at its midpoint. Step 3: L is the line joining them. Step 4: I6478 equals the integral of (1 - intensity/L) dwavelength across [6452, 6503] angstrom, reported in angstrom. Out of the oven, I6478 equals 3.2 angstrom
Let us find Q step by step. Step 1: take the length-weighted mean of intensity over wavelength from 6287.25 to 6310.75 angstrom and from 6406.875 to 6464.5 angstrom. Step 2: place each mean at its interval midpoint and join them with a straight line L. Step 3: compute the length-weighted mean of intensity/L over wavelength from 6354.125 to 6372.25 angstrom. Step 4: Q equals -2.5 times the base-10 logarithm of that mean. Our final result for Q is 0.02 mag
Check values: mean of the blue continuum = 14.4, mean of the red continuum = 14.7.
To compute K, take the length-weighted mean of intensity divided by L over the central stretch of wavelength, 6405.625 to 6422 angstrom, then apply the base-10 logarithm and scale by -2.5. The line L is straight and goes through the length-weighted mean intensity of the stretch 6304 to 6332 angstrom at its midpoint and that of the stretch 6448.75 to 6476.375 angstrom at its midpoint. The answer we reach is -0.09 mag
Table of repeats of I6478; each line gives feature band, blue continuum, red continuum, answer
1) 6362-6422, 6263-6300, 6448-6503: -3.9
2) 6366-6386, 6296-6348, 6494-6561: -0.3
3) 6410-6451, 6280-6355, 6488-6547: -0.3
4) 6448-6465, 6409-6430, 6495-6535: 0.8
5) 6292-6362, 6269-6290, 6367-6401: 1.2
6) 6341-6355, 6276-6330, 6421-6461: -0.1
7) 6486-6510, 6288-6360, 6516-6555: 2.6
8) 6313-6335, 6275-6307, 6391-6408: 1.1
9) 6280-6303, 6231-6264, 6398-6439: -0.2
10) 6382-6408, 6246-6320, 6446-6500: -1.5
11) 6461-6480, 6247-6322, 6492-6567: 0.6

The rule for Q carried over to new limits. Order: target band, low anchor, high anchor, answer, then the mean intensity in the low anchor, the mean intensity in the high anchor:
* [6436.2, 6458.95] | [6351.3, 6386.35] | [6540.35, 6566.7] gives 0.01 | 14.4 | 14.7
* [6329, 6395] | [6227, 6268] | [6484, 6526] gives -0.06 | 13.3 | 13.9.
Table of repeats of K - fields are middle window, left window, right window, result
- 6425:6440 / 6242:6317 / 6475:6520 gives -0.054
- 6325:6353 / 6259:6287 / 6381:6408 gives 0.012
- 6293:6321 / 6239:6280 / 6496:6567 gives -0.013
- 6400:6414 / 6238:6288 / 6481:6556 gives -0.048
